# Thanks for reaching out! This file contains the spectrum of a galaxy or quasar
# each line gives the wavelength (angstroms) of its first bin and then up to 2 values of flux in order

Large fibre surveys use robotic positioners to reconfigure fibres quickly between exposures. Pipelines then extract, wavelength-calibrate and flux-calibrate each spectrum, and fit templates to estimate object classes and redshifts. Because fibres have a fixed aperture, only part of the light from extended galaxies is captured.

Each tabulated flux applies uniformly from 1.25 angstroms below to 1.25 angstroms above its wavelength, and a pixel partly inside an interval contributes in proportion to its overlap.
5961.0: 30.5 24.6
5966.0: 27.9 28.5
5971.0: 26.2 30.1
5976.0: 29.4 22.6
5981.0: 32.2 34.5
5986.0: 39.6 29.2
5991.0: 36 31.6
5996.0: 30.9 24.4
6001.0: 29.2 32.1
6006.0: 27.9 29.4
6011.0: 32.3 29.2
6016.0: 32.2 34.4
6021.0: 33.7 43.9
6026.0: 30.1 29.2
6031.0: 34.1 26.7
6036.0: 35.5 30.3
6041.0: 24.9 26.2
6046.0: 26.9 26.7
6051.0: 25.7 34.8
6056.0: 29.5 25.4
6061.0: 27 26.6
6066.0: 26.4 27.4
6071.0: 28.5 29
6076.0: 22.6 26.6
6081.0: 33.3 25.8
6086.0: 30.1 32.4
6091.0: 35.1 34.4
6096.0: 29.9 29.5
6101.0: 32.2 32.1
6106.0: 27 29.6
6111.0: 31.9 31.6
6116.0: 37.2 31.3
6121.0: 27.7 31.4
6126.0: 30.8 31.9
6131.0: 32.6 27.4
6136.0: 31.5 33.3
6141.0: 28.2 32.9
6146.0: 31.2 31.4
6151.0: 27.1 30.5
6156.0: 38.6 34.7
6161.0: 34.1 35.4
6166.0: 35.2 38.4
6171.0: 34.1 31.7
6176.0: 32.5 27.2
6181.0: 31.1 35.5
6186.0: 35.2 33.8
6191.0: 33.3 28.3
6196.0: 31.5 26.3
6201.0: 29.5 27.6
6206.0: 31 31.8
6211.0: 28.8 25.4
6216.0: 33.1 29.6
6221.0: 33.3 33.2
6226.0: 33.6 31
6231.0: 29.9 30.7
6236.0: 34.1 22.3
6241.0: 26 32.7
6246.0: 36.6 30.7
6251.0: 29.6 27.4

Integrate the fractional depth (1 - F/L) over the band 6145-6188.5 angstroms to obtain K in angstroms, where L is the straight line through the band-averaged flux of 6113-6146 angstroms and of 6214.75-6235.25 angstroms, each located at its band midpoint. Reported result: -2.27 angstroms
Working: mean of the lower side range 31.4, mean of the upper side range 31.9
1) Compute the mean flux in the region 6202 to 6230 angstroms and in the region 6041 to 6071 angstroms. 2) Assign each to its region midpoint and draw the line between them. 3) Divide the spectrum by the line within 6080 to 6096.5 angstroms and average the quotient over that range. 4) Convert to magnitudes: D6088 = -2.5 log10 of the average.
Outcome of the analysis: -0.128 mag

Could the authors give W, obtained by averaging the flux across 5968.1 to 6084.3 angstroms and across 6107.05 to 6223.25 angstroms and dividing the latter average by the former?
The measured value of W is 1.1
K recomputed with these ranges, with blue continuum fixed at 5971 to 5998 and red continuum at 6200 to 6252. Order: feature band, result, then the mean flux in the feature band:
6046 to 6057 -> 0.7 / 28.9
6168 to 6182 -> -0.7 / 32.2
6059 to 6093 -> 2.6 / 28.6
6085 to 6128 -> -0.8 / 31.4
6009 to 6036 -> -1.4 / 32.6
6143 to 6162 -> -1.1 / 32.5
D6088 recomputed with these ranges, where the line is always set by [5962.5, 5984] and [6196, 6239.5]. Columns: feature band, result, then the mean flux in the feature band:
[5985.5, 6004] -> -0.10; 31.3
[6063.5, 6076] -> 0.07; 27.2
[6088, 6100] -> -0.11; 32.2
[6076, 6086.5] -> 0.04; 28.1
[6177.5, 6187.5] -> -0.09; 32.4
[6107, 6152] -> -0.06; 31.1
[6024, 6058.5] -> -0.02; 29.5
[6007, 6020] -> -0.10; 31.5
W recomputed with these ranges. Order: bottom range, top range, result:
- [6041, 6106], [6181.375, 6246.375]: 1.07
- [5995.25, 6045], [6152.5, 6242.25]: 1.03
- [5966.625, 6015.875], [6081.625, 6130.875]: 1.03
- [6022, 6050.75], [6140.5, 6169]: 1.09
